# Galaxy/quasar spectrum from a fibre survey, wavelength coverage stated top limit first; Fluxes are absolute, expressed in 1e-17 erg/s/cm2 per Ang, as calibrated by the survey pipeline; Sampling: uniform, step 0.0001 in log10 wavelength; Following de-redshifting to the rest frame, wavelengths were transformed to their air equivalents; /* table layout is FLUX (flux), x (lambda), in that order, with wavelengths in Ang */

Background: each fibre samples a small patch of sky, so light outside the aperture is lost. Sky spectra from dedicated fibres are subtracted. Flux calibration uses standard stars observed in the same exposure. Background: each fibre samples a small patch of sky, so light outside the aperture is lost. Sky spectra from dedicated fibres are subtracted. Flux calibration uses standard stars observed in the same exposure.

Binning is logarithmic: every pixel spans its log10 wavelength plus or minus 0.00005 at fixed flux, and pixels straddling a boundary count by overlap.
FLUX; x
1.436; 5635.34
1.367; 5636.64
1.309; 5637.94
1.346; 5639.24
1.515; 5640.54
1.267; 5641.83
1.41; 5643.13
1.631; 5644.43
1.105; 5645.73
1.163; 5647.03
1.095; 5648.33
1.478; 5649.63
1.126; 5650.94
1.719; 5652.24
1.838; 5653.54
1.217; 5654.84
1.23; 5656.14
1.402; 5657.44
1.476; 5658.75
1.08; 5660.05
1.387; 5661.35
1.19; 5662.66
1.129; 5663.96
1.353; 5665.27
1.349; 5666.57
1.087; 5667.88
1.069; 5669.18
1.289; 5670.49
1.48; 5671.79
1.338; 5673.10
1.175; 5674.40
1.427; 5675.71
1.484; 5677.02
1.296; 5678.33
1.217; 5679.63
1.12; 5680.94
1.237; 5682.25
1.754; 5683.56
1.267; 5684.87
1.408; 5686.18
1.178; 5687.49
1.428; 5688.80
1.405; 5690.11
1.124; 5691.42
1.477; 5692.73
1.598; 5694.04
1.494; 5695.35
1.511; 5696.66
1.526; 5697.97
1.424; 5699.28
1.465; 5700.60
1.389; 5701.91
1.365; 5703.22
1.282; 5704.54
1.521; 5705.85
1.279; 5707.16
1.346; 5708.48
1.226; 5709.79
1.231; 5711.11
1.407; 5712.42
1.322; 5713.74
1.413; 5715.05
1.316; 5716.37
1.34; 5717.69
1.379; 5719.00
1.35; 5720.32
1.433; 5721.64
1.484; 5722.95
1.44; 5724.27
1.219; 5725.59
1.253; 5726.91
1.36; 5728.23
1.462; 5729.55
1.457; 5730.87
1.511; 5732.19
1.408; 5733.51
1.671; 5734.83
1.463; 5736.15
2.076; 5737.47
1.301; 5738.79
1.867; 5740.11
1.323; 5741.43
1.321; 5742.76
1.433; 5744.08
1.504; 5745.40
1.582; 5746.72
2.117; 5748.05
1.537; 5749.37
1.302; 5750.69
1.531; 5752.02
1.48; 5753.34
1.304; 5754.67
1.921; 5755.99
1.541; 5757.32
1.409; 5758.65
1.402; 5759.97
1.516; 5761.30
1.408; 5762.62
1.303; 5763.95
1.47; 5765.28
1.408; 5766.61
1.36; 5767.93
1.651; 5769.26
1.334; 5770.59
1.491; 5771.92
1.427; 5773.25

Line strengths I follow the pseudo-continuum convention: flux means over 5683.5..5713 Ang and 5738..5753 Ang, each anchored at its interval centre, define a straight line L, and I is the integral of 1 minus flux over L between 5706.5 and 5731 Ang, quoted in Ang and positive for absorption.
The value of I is 1.7 Ang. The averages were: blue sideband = 1.39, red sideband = 1.53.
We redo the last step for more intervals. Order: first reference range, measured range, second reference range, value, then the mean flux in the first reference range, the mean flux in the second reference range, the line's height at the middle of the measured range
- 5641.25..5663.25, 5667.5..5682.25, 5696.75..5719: 0.88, 1.34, 1.37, 1.35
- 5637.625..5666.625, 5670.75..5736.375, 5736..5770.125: 2.27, 1.34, 1.52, 1.43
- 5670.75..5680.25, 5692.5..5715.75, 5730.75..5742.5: 0.67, 1.34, 1.56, 1.45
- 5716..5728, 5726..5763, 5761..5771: -3.18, 1.36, 1.43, 1.4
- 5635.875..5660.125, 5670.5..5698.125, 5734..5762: 1.13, 1.36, 1.55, 1.43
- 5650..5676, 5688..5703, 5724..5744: -0.49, 1.32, 1.47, 1.39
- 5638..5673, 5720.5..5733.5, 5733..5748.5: 1.19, 1.32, 1.58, 1.54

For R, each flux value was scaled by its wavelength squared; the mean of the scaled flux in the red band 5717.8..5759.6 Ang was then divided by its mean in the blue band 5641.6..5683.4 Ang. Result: 1.2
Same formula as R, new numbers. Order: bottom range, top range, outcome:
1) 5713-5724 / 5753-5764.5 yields 1.08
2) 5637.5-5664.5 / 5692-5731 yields 1.06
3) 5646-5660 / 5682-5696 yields 1.05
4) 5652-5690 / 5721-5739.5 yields 1.13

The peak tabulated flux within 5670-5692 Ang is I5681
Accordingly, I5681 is 1.754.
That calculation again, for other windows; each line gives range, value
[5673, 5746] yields 2.076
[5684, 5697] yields 1.598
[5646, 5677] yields 1.838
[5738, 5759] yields 2.117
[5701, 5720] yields 1.521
